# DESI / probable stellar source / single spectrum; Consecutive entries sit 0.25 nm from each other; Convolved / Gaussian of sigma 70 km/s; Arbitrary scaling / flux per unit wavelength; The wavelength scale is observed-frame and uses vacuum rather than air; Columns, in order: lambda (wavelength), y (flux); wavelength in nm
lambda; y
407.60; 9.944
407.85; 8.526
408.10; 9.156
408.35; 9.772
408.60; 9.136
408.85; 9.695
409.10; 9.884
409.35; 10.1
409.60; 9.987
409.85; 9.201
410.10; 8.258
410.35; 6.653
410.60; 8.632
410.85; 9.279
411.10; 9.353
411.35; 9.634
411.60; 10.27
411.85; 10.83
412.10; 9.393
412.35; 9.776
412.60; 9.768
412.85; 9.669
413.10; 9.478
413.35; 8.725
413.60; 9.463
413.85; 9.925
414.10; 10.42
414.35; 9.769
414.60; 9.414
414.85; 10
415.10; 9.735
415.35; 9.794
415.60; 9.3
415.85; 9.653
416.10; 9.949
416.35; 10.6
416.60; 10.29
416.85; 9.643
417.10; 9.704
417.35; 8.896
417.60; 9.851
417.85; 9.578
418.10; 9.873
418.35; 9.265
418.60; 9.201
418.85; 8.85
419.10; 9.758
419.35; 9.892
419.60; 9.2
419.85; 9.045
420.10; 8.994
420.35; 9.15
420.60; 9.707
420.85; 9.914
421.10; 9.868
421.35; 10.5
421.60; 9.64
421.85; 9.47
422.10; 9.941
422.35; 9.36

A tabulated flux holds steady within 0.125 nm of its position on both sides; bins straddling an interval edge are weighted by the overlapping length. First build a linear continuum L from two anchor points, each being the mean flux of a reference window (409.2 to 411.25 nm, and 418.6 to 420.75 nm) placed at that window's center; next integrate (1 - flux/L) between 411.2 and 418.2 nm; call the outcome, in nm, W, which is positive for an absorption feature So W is -0.487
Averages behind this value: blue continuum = 8.95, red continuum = 9.32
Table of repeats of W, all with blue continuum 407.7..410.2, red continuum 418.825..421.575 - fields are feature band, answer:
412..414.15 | -0.033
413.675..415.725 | -0.067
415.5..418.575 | -0.061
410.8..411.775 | -0.031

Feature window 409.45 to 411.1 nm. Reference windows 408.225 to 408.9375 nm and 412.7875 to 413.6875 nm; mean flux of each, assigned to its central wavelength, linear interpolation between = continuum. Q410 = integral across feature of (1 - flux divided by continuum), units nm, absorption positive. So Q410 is 0.12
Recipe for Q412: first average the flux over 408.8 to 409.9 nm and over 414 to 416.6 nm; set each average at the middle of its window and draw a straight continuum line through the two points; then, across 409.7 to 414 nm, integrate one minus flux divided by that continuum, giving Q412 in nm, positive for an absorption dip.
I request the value 0.23 nm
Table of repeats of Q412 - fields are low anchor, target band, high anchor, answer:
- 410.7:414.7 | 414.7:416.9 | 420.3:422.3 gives -0.04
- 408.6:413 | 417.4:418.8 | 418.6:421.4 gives 0.00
